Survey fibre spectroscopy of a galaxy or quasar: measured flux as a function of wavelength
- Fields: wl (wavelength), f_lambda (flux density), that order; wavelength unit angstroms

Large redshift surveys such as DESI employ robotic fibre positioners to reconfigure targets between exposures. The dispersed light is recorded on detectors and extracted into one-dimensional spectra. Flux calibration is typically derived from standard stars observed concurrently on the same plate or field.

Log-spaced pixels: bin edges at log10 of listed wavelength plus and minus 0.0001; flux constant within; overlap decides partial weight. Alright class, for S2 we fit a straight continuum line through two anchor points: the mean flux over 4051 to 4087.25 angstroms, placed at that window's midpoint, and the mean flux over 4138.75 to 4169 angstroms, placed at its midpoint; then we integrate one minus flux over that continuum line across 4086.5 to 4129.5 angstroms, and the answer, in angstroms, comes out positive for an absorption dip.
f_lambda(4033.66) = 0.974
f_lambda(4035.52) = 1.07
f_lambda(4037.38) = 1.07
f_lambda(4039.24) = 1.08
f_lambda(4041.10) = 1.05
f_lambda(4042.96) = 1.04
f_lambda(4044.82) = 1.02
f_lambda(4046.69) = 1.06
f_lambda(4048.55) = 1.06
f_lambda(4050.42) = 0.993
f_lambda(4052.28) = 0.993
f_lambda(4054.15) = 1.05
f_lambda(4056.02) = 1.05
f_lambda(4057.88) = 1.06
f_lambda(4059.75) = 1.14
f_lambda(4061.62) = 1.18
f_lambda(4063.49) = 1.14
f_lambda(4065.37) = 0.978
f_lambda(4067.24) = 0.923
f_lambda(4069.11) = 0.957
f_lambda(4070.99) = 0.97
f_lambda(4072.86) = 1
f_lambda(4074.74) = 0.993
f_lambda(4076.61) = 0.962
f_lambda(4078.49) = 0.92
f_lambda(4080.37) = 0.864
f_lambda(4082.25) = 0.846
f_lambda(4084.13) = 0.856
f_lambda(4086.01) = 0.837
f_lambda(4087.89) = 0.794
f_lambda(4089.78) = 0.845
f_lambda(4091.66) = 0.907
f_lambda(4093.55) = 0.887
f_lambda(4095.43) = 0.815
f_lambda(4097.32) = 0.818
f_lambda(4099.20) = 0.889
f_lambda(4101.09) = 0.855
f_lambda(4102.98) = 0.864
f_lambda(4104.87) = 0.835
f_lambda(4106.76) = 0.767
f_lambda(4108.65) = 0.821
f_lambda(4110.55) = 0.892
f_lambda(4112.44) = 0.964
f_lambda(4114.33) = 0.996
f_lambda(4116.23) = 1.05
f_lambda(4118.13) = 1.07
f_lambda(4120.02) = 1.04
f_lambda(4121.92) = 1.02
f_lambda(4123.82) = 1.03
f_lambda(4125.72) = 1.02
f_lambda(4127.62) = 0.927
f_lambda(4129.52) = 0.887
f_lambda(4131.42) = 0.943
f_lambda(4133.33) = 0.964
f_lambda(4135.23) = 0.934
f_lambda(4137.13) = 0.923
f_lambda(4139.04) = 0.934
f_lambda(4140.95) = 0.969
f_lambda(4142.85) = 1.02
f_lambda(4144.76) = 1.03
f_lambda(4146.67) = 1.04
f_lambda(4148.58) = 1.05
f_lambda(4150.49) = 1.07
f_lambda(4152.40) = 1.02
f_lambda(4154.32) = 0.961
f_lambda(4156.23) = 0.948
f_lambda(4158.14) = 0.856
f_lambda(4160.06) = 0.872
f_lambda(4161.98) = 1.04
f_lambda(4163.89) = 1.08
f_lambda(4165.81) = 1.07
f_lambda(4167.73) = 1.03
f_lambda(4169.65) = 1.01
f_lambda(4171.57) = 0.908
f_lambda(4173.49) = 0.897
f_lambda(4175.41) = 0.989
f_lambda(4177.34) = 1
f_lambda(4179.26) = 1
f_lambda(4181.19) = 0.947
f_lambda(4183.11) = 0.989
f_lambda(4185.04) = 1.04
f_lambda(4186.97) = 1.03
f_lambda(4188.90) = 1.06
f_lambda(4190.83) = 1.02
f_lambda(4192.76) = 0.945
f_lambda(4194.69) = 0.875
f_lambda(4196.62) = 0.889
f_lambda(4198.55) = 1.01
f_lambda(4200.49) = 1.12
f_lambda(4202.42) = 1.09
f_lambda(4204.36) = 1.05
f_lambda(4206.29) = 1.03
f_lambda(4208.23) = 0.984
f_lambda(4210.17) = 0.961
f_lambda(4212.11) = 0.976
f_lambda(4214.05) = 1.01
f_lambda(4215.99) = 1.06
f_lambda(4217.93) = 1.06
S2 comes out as 3.4 angstroms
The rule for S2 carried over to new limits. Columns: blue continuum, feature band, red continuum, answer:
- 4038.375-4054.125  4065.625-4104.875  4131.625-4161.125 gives 4.7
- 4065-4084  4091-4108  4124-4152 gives 1.9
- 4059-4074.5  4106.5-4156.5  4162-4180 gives 1.8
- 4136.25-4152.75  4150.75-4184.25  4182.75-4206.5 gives 1.0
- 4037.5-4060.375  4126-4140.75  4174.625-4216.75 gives 1.2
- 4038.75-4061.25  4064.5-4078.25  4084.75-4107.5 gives -0.2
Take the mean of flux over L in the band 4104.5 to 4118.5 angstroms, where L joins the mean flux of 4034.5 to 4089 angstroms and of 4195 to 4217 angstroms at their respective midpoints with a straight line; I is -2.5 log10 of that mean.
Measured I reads 0.09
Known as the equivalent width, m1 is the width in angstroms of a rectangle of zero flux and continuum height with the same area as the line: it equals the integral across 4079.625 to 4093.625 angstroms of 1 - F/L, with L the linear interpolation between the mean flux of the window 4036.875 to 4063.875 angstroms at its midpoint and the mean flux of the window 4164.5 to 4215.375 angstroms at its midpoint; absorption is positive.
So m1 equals 2.60 angstroms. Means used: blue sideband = 1.06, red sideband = 0.998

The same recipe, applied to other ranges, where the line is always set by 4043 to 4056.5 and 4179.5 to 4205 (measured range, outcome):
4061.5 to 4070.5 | 0.08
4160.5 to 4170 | -0.28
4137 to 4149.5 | 0.17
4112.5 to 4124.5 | -0.13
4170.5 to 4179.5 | 0.46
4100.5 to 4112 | 1.99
